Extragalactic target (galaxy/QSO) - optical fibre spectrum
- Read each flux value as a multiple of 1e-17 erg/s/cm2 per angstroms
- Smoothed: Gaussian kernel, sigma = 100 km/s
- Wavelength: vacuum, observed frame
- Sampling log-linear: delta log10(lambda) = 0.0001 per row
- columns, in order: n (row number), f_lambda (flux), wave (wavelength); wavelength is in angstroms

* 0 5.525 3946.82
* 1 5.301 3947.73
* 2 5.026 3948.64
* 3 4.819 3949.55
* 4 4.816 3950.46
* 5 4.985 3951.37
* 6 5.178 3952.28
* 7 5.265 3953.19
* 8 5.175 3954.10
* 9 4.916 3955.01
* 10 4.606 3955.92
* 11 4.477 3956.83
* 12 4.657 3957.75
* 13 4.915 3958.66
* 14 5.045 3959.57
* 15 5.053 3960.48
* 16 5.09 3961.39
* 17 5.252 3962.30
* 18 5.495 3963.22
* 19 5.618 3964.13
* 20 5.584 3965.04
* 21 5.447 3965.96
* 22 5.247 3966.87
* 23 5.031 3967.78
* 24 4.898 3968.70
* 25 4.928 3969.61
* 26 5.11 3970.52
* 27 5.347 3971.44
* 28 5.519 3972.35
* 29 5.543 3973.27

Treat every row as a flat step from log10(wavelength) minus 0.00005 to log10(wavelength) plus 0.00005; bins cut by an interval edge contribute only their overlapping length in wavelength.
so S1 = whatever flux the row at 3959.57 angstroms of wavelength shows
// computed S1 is 5.045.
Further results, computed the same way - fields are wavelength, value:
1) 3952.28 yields 5.178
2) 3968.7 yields 4.898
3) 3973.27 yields 5.543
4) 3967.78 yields 5.031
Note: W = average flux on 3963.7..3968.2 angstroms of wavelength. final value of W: 5.39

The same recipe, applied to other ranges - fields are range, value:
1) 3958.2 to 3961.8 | 5.03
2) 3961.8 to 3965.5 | 5.48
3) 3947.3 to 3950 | 5.04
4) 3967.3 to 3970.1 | 4.97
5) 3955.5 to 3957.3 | 4.52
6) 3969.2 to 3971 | 5.02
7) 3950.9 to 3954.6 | 5.15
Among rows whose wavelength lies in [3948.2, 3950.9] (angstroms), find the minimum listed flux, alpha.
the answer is 4.816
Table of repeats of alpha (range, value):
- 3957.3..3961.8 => 4.657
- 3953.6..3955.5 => 4.916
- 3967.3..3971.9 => 4.898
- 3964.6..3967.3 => 5.247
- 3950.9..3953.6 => 4.985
